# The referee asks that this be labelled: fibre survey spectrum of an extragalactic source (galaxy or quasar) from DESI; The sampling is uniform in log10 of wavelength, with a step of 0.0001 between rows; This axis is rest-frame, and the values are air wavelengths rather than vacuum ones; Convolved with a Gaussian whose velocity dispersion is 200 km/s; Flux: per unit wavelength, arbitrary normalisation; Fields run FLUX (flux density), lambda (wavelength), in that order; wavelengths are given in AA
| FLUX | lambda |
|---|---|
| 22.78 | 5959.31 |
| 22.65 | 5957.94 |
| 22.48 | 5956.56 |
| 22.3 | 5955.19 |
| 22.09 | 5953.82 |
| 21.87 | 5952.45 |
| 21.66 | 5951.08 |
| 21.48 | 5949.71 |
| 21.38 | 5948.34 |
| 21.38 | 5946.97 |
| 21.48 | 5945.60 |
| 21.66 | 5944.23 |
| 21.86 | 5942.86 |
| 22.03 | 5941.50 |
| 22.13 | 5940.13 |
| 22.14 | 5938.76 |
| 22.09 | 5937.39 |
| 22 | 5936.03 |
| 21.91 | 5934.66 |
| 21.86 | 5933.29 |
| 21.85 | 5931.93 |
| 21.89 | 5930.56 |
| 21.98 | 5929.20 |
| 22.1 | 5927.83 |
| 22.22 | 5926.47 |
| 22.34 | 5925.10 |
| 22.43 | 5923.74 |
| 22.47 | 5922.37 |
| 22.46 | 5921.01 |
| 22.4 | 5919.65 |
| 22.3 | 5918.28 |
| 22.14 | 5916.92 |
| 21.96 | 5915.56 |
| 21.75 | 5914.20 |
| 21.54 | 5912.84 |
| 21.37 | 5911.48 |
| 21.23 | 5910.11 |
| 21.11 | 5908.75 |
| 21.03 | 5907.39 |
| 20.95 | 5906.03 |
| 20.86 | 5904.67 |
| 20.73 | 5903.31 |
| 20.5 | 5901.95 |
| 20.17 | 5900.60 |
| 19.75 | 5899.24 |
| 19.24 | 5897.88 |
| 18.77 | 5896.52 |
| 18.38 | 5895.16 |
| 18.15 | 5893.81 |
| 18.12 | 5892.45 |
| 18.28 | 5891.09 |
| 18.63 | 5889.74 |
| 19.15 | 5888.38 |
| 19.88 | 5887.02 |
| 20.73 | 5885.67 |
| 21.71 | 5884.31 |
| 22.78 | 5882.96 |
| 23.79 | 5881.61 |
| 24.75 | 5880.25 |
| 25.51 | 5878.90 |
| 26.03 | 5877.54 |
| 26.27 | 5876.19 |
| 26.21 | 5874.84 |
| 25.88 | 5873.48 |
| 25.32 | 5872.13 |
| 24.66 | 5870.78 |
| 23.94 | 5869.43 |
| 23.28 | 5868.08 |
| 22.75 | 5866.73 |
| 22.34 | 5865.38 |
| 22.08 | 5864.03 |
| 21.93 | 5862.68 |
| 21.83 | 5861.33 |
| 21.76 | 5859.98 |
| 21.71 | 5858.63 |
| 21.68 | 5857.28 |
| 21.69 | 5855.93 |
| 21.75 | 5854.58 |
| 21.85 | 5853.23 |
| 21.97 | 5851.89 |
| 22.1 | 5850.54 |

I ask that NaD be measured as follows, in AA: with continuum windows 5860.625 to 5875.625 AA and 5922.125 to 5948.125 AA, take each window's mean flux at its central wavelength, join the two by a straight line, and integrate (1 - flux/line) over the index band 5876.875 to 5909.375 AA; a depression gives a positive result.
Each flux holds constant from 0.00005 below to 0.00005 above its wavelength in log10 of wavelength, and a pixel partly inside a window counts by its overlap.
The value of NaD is 3.2 AA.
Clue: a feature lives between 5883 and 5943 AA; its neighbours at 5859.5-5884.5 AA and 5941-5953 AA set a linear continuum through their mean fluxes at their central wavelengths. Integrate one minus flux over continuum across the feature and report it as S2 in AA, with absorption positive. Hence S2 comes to 4.1 AA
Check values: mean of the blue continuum 23.9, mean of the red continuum 21.6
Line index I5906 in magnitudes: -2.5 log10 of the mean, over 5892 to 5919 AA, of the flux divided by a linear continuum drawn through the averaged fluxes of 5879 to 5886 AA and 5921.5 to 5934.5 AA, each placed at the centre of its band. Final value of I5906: 0.10 mag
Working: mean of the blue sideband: 23.1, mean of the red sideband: 22.1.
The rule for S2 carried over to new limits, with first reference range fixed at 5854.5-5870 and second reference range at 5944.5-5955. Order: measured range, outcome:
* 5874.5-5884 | -1.2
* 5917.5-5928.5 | -0.3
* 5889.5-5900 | 1.6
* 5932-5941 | -0.1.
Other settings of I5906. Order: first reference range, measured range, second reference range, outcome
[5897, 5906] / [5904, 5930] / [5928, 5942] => -0.039 mag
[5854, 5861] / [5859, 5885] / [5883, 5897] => -0.156 mag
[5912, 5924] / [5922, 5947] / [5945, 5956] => -0.003 mag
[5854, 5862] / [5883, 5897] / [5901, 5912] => 0.100 mag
